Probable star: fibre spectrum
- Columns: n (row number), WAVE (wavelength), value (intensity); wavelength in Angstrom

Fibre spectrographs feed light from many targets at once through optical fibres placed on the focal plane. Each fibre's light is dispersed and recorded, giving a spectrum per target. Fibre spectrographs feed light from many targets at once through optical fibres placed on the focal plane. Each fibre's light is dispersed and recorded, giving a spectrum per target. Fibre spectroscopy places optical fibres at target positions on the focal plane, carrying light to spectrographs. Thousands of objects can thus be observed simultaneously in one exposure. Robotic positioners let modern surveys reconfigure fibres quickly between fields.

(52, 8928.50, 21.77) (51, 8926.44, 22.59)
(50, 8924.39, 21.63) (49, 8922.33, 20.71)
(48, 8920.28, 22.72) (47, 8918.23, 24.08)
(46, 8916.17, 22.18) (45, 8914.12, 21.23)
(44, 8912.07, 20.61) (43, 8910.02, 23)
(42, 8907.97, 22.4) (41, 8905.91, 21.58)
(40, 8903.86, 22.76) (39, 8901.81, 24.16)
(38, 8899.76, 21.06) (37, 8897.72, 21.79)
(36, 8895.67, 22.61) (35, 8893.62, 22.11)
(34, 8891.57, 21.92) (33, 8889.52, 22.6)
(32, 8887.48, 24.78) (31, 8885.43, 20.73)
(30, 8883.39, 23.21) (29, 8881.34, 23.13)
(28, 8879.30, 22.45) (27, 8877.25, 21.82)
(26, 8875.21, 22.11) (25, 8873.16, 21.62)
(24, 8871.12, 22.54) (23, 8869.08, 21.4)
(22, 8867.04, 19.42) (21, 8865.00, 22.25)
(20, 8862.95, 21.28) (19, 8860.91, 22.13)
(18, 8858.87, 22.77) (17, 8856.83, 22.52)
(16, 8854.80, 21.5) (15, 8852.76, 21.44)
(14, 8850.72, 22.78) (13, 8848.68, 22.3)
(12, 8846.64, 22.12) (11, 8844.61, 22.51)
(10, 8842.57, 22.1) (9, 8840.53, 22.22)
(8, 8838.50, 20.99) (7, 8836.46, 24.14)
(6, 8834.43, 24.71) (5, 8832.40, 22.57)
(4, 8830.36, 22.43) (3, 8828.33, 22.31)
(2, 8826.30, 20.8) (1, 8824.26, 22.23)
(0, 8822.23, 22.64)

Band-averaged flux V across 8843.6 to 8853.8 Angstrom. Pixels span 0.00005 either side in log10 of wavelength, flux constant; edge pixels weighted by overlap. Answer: 22.2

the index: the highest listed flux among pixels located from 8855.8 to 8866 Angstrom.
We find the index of 22.77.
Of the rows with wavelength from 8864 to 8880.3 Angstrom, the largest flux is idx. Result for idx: 22.54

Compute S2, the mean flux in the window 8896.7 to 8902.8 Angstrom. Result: 22.4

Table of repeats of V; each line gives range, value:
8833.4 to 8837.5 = 24.4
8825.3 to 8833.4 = 22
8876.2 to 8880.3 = 22.1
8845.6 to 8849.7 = 22.2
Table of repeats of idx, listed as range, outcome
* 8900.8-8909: 24.16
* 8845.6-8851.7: 22.78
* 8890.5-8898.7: 22.61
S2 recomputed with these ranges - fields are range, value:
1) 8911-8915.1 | 21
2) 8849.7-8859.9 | 22.2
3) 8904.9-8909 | 22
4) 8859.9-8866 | 21.9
